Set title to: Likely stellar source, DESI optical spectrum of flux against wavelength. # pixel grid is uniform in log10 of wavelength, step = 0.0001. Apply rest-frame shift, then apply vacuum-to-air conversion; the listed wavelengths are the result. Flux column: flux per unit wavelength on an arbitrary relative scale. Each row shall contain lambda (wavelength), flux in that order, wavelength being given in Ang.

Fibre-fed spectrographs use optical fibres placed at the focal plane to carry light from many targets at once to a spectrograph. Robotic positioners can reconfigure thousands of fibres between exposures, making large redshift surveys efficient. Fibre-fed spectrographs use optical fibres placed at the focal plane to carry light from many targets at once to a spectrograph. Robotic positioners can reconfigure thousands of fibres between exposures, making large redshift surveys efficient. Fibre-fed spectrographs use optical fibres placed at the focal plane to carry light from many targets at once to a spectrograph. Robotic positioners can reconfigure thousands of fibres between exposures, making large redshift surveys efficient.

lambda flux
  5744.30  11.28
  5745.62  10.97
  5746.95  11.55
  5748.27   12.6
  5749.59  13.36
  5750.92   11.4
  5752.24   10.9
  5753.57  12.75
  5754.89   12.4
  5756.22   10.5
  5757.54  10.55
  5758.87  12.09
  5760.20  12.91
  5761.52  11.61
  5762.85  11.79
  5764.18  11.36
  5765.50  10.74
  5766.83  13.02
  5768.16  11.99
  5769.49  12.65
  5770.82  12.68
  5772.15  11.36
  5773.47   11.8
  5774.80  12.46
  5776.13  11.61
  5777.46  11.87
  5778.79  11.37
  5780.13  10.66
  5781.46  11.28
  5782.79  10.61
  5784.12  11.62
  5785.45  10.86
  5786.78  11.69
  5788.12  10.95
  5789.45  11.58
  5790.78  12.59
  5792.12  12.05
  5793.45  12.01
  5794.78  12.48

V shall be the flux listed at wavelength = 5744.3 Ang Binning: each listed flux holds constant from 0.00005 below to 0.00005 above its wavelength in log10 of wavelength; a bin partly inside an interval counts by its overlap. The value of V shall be 11.28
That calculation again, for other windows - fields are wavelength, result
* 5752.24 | 10.9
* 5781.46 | 11.28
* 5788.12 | 10.95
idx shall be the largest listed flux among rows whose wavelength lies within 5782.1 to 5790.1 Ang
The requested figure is 11.69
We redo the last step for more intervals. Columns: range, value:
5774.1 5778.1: 12.46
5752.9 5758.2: 12.75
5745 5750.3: 13.36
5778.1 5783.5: 11.37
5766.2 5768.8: 13.02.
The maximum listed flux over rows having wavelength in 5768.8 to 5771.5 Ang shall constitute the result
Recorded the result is 12.68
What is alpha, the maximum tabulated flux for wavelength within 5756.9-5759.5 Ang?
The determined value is 12.09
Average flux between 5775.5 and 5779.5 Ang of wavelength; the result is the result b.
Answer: 11.6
